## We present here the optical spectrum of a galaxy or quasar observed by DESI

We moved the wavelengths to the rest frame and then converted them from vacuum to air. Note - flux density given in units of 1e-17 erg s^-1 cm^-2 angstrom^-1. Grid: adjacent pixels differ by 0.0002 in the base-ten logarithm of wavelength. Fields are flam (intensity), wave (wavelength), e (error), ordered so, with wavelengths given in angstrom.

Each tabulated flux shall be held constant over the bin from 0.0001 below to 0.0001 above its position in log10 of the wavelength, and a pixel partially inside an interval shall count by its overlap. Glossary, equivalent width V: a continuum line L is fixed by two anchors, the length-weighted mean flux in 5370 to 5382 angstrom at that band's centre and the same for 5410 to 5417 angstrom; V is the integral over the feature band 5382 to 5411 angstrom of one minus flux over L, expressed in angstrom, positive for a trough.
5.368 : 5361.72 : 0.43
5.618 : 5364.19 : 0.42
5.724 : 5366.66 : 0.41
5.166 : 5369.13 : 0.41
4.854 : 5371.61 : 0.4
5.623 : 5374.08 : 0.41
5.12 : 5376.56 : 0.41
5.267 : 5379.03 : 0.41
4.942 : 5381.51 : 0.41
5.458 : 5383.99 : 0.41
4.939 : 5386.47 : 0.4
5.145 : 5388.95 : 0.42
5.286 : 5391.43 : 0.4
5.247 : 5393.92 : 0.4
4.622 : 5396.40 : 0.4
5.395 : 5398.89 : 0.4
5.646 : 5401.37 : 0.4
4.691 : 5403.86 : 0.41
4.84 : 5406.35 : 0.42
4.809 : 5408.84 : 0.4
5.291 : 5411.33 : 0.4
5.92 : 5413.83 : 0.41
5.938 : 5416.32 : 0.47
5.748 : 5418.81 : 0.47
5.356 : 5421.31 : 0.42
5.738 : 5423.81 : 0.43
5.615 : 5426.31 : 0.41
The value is 1.9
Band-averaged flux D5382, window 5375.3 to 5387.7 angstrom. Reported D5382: 5.15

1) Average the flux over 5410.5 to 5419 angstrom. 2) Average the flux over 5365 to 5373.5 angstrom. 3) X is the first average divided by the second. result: 1.08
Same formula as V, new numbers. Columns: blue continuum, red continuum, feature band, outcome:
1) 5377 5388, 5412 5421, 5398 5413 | 1.2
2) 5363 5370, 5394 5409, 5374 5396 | 0.3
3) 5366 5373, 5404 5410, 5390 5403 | -0.8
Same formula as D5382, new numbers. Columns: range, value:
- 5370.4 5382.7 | 5.16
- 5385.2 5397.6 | 5.05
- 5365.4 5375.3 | 5.34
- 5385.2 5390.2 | 5.05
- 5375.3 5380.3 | 5.19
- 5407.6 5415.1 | 5.34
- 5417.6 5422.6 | 5.54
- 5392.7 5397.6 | 4.94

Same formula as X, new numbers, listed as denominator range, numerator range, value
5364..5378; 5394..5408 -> 0.95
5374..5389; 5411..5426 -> 1.10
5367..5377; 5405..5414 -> 0.98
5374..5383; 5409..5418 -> 1.08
